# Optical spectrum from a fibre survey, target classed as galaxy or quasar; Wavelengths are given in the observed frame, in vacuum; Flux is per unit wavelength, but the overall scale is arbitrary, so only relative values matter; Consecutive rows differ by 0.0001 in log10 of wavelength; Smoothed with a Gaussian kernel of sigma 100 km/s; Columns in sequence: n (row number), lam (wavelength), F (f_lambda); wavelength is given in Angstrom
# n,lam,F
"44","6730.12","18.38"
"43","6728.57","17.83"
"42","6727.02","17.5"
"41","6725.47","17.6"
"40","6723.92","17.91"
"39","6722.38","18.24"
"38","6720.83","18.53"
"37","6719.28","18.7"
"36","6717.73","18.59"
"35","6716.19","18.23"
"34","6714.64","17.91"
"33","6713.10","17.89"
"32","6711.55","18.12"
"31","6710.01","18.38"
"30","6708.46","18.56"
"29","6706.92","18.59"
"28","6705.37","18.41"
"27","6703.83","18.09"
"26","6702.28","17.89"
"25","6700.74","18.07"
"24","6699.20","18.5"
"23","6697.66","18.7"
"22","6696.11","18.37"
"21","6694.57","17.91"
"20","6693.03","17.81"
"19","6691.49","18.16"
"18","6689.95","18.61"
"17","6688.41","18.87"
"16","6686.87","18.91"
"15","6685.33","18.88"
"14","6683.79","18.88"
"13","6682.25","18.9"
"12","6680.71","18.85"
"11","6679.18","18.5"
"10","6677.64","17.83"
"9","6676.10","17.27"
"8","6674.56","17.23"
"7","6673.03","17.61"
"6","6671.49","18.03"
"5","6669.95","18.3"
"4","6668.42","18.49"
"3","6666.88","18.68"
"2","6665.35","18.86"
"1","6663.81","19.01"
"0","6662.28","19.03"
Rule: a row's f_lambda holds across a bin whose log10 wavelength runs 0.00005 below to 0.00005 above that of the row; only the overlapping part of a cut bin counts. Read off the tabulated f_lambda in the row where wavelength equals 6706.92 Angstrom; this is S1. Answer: 18.59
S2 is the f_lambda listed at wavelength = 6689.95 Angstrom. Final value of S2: 18.61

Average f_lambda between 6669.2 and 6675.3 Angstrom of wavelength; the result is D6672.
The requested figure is 17.8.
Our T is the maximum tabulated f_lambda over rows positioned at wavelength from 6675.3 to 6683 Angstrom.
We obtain 18.9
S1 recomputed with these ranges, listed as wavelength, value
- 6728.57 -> 17.83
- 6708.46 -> 18.56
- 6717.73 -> 18.59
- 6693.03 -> 17.81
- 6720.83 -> 18.53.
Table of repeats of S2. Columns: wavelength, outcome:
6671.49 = 18.03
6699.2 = 18.5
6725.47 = 17.6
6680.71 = 18.85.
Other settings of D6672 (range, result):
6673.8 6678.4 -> 17.4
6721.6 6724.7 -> 18.1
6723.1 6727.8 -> 17.7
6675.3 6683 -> 18.3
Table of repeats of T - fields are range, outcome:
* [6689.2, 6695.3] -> 18.61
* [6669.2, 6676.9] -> 18.3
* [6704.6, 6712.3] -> 18.59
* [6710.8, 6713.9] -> 18.12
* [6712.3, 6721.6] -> 18.7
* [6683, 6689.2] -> 18.91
